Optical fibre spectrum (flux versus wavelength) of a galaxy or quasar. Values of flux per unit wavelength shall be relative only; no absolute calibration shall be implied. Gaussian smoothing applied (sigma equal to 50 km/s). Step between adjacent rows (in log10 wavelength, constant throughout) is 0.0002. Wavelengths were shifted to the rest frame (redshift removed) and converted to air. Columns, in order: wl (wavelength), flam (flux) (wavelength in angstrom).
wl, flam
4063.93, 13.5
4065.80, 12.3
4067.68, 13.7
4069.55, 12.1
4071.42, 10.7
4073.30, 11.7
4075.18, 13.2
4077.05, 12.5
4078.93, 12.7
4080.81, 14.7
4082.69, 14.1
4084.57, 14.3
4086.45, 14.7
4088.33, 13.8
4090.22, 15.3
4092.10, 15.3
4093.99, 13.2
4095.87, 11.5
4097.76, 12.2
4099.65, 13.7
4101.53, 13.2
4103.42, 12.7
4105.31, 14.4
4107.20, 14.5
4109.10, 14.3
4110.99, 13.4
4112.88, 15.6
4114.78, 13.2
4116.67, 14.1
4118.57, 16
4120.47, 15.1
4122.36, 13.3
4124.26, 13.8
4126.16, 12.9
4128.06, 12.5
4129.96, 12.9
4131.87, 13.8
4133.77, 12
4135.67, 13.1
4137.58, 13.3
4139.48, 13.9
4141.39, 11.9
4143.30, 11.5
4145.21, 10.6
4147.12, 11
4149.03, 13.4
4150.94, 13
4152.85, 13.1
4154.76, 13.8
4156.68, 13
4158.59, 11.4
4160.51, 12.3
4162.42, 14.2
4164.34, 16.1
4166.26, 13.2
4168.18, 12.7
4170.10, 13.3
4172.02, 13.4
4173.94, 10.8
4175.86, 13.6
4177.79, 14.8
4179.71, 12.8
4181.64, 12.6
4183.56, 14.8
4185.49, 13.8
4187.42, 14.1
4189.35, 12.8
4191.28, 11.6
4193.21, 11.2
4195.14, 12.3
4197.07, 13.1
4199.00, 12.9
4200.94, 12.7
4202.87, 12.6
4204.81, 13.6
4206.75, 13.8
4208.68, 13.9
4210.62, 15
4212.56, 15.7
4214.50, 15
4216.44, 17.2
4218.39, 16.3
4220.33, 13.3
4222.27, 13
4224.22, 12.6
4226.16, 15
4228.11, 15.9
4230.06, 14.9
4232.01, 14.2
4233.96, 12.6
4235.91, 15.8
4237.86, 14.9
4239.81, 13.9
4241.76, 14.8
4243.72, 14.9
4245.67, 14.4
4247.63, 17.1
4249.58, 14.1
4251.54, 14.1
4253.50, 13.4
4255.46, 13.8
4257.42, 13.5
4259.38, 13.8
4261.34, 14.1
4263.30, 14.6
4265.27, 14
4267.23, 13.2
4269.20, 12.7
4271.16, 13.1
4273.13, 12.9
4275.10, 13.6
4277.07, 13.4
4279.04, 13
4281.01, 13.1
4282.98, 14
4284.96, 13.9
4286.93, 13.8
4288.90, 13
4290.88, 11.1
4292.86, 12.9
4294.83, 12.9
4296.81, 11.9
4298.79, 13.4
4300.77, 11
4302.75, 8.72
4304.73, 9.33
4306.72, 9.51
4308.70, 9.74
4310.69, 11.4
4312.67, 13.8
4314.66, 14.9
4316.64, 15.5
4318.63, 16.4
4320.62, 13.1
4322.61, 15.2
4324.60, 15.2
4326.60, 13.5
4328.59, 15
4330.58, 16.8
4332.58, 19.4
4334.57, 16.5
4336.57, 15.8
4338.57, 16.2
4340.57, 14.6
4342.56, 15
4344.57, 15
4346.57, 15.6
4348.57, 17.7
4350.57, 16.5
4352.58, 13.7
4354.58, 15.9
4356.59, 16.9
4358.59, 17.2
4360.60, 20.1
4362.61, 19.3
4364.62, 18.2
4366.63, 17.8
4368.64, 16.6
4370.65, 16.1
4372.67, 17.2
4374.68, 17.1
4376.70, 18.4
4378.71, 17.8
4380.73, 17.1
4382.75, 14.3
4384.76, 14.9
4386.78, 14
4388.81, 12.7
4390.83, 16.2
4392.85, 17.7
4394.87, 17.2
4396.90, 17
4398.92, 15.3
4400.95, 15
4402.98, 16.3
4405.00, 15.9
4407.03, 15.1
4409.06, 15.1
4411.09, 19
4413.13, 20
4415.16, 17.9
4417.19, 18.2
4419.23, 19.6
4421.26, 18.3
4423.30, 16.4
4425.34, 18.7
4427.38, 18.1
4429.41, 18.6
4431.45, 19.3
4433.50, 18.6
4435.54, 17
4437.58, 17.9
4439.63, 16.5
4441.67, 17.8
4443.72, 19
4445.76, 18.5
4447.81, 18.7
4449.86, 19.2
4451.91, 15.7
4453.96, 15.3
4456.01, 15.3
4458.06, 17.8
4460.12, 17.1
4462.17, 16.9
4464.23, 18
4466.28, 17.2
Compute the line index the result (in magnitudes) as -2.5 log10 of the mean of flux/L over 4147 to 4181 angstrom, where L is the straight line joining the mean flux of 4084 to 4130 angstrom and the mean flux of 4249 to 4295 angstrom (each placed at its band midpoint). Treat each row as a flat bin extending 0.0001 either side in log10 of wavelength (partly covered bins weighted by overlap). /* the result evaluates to 0.044 mag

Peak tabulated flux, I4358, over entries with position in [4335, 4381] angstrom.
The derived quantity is 20.1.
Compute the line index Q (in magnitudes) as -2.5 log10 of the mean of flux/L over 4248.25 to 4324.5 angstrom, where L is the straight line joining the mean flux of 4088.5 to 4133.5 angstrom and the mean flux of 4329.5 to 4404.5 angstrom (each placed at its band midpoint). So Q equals 0.19 mag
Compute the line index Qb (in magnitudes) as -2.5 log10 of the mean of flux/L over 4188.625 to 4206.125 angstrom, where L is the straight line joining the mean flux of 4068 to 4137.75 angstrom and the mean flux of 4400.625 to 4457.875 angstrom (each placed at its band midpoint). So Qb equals 0.17 mag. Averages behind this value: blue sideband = 13.5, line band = 12.6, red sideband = 17.6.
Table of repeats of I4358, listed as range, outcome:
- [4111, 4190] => 16.1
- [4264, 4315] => 14.9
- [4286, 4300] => 13.8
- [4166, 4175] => 13.4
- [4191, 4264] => 17.2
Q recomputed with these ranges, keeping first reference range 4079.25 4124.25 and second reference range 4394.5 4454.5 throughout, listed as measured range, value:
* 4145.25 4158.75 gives 0.156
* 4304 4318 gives 0.315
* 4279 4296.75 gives 0.226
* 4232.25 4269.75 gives 0.103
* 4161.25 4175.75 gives 0.104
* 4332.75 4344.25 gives 0.049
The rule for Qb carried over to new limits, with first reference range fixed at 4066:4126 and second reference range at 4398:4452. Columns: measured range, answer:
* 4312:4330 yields 0.110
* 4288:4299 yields 0.274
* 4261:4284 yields 0.173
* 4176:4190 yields 0.077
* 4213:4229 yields 0.025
